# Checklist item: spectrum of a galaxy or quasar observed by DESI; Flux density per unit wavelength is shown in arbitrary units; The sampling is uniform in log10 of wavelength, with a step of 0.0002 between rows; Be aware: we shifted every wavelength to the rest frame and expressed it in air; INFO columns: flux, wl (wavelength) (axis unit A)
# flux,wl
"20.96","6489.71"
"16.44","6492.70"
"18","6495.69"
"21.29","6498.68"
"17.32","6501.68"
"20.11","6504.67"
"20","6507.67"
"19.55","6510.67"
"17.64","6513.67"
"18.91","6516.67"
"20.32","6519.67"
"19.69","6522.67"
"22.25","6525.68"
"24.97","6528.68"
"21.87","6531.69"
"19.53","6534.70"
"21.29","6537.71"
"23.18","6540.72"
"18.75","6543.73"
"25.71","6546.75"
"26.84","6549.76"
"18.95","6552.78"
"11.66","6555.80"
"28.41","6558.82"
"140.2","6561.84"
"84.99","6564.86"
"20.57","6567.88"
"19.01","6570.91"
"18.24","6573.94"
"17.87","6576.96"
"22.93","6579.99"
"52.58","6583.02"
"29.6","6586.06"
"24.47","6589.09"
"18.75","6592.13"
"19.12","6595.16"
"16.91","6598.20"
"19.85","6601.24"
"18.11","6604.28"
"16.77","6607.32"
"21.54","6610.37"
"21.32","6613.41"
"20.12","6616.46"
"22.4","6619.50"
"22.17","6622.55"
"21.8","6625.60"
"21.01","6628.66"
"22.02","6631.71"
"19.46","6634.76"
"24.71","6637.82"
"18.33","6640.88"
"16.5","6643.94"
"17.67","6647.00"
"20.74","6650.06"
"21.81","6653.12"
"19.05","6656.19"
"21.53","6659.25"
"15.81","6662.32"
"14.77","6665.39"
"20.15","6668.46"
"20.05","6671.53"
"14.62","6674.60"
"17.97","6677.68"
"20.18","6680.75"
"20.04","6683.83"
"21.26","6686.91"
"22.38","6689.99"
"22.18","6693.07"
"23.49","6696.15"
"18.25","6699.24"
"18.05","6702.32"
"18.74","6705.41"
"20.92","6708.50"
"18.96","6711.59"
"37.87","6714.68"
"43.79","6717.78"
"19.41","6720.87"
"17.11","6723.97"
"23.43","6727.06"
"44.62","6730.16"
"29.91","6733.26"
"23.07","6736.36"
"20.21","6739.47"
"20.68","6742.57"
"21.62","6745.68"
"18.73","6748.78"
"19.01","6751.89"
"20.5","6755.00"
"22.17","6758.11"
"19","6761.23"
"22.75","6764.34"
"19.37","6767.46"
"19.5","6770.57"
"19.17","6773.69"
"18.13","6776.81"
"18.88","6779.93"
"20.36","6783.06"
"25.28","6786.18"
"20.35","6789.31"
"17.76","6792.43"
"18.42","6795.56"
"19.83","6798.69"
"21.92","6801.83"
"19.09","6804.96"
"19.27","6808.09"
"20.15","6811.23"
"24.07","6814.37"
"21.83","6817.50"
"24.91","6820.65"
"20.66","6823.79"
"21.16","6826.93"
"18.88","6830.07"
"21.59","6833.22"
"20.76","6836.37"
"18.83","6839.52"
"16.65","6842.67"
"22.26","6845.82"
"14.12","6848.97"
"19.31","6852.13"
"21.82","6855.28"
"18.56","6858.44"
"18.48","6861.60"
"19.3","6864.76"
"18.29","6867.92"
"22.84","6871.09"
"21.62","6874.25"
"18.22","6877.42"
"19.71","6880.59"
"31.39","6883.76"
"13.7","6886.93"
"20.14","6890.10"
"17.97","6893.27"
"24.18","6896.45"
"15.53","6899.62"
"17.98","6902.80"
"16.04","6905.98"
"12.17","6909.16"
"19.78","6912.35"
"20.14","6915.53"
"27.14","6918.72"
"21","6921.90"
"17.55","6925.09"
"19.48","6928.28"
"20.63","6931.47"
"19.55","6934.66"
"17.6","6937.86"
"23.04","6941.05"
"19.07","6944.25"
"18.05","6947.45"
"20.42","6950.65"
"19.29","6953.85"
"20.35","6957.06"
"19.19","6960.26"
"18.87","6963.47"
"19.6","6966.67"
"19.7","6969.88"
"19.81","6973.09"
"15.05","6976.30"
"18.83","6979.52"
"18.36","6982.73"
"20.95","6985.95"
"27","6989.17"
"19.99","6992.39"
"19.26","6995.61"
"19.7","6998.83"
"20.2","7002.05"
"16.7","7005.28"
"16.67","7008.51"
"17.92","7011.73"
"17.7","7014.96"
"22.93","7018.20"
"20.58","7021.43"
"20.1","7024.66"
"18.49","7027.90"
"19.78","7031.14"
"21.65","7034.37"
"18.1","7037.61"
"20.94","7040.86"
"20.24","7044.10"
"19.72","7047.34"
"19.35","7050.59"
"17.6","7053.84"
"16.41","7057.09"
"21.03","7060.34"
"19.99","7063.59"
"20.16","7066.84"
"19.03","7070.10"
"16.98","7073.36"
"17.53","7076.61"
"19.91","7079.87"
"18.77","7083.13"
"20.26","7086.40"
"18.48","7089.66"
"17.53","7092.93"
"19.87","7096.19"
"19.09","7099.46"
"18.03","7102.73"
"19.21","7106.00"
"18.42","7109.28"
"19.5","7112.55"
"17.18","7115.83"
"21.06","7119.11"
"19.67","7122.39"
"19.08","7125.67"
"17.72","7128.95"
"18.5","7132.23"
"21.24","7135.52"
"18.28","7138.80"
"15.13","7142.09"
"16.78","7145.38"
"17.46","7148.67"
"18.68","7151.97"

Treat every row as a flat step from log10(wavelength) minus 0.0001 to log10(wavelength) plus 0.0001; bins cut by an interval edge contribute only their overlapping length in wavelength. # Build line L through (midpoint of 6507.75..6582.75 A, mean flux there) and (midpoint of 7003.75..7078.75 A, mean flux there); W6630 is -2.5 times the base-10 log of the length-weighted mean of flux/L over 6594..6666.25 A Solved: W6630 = 0.34 mag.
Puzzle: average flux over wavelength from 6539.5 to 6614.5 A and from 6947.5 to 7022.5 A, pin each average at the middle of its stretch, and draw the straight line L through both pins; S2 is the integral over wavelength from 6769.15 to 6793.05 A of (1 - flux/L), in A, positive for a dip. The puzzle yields 4.4 A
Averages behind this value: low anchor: 29.5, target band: 20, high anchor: 19.5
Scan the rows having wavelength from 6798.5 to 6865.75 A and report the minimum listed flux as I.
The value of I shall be 14.12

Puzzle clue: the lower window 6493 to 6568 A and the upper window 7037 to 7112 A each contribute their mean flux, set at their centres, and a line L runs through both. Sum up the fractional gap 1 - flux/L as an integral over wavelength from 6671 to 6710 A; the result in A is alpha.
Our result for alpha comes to 8.5 A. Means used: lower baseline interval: 28.1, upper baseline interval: 19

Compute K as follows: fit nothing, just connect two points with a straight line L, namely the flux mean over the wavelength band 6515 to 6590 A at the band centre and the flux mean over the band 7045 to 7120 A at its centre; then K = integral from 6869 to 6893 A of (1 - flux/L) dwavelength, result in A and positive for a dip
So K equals 2.4 A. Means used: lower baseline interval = 30.1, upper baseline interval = 18.9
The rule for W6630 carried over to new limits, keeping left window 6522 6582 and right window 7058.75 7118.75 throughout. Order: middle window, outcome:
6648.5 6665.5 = 0.42 mag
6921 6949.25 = 0.15 mag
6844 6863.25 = 0.26 mag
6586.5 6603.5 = 0.41 mag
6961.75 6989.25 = 0.11 mag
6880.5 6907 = 0.18 mag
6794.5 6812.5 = 0.26 mag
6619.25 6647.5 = 0.37 mag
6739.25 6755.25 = 0.30 mag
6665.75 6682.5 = 0.46 mag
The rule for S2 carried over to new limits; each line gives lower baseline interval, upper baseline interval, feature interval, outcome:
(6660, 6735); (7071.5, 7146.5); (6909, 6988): 2.4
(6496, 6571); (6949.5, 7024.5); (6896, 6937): 3.4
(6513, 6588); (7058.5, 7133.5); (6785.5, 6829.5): 6.9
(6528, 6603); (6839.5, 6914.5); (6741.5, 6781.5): 5.5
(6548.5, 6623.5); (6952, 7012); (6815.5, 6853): 4.8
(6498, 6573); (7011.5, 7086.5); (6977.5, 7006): 0.3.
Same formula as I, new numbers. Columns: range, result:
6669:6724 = 14.62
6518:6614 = 11.66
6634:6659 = 16.5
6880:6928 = 12.17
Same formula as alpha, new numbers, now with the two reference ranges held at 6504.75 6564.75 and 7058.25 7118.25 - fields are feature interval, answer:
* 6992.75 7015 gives 2.2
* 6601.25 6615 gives 3.9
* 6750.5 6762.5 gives 2.2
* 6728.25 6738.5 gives -2.6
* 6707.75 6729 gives -0.9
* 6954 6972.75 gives 1.4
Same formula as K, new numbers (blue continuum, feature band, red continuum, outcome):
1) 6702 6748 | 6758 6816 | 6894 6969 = 8.1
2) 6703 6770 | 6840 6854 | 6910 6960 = 2.2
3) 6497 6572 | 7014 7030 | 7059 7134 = 0.1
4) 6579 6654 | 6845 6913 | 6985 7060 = 4.3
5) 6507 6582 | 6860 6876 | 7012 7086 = 1.8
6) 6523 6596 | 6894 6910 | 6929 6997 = 2.9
